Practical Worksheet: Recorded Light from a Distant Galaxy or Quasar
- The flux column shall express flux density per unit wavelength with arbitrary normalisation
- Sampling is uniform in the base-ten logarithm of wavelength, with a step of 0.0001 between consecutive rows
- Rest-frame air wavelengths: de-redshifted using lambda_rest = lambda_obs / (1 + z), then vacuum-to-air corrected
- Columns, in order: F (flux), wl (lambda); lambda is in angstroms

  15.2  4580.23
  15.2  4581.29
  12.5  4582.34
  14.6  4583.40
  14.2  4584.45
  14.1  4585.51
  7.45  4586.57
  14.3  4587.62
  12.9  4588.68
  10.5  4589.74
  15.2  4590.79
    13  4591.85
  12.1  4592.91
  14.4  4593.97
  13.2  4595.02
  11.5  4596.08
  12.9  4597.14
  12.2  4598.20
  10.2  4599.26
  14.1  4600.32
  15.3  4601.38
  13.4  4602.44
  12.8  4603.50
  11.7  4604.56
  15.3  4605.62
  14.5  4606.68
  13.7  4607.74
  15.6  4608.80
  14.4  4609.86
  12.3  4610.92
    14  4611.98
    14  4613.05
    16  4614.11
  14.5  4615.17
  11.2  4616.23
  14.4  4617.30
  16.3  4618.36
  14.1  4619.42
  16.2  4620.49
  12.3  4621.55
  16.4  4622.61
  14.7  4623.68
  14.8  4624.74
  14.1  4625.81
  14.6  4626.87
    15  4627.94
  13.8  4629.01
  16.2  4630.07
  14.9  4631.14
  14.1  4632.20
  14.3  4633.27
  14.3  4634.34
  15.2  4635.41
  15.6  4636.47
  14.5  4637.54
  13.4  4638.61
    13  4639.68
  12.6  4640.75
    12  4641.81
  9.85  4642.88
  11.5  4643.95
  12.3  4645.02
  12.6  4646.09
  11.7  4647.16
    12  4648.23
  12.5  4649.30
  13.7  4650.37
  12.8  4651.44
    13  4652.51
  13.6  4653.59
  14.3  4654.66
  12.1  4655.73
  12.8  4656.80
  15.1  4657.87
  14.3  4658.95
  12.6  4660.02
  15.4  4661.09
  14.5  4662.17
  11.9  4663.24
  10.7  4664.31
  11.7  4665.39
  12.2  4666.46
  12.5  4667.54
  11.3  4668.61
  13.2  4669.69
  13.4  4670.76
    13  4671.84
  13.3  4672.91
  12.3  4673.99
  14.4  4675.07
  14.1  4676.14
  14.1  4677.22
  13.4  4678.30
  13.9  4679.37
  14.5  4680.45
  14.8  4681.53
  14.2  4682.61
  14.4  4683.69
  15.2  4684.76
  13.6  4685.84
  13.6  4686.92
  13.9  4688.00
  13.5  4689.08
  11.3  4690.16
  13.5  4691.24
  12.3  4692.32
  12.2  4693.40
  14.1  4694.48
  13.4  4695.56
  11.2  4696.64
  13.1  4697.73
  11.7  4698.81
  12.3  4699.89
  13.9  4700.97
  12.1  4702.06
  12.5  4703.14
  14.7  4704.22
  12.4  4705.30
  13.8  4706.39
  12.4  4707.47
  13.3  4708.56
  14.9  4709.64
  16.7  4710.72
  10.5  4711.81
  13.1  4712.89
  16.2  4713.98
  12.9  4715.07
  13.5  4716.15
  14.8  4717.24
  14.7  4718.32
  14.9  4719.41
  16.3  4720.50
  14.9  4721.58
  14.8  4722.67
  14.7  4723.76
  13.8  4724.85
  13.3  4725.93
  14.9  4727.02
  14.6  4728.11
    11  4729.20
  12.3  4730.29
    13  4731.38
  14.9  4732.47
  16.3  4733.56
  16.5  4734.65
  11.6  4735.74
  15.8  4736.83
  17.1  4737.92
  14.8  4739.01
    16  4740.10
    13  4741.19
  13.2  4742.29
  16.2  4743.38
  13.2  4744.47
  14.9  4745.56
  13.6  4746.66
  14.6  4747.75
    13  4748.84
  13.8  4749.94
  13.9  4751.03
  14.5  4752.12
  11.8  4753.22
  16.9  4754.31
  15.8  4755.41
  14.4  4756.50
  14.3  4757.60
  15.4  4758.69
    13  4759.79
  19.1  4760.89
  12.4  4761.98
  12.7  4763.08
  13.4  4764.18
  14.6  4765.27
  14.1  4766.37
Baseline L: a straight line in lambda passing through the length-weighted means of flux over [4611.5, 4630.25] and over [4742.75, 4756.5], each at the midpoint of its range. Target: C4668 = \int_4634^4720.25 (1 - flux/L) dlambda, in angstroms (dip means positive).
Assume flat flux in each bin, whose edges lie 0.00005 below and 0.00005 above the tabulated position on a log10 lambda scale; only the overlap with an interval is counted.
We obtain 7.0 angstroms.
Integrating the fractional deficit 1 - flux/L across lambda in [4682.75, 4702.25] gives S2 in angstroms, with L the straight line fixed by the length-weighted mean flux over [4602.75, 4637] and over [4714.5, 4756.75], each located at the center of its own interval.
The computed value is 1.7 angstroms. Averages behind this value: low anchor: 14.4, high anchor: 14.4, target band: 13.1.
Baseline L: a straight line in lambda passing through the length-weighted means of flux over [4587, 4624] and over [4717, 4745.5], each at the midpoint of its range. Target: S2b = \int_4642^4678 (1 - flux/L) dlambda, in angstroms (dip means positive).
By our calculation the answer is 3.0 angstroms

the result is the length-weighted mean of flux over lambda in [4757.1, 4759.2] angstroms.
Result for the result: 14.9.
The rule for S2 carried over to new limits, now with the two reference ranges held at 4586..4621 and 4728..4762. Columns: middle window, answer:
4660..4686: 1.00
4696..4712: 1.19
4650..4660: 0.24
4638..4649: 1.28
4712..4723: -0.18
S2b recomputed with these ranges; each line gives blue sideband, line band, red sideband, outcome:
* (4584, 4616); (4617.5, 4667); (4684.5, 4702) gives -1.7 angstroms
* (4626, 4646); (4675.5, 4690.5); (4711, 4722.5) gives 0.1 angstroms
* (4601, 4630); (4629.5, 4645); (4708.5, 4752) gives 0.7 angstroms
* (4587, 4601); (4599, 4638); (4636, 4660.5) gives -4.4 angstroms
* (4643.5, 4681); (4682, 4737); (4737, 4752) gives 0.6 angstroms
